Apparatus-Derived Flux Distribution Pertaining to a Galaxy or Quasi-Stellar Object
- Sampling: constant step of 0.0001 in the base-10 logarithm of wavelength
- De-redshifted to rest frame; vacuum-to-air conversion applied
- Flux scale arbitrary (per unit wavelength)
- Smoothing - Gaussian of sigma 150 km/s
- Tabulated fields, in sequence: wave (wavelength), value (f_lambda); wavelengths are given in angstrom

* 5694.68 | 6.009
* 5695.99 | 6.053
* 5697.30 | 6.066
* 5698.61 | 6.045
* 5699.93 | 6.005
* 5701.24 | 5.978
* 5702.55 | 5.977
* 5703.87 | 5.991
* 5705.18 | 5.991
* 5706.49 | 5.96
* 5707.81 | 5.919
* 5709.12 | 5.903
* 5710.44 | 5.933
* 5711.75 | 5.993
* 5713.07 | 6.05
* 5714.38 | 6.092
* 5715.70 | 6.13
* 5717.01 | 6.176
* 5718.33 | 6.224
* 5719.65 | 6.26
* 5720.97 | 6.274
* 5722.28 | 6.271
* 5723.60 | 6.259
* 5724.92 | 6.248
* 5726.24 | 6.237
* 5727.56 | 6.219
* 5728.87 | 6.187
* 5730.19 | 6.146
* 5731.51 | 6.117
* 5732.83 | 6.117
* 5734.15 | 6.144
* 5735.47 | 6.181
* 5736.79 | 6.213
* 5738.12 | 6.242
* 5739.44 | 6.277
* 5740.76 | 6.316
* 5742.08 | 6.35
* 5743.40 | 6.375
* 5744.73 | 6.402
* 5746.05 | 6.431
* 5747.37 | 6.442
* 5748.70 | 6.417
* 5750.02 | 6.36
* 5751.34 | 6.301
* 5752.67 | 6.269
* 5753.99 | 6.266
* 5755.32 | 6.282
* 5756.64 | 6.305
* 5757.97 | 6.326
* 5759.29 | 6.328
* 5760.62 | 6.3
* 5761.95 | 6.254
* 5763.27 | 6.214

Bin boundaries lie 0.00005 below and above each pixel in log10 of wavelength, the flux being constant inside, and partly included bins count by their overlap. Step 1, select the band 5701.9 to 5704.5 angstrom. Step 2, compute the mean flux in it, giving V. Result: 5.97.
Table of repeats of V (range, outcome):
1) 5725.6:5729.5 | 6.23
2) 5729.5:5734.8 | 6.13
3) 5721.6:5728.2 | 6.25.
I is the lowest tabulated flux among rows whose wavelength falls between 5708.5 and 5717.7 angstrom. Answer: 5.903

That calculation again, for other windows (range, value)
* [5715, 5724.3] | 6.13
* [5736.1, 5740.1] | 6.213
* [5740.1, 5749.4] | 6.316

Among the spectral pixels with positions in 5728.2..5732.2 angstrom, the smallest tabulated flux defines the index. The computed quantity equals 6.117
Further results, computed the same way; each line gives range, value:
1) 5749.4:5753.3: 6.269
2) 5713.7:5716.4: 6.092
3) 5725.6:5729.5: 6.187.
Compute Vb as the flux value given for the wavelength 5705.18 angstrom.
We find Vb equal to 5.991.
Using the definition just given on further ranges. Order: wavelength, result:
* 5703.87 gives 5.991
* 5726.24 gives 6.237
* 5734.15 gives 6.144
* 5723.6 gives 6.259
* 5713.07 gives 6.05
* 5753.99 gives 6.266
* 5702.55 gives 5.977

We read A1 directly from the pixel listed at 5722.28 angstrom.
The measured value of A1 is 6.271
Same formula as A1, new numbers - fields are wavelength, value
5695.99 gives 6.053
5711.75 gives 5.993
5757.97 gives 6.326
